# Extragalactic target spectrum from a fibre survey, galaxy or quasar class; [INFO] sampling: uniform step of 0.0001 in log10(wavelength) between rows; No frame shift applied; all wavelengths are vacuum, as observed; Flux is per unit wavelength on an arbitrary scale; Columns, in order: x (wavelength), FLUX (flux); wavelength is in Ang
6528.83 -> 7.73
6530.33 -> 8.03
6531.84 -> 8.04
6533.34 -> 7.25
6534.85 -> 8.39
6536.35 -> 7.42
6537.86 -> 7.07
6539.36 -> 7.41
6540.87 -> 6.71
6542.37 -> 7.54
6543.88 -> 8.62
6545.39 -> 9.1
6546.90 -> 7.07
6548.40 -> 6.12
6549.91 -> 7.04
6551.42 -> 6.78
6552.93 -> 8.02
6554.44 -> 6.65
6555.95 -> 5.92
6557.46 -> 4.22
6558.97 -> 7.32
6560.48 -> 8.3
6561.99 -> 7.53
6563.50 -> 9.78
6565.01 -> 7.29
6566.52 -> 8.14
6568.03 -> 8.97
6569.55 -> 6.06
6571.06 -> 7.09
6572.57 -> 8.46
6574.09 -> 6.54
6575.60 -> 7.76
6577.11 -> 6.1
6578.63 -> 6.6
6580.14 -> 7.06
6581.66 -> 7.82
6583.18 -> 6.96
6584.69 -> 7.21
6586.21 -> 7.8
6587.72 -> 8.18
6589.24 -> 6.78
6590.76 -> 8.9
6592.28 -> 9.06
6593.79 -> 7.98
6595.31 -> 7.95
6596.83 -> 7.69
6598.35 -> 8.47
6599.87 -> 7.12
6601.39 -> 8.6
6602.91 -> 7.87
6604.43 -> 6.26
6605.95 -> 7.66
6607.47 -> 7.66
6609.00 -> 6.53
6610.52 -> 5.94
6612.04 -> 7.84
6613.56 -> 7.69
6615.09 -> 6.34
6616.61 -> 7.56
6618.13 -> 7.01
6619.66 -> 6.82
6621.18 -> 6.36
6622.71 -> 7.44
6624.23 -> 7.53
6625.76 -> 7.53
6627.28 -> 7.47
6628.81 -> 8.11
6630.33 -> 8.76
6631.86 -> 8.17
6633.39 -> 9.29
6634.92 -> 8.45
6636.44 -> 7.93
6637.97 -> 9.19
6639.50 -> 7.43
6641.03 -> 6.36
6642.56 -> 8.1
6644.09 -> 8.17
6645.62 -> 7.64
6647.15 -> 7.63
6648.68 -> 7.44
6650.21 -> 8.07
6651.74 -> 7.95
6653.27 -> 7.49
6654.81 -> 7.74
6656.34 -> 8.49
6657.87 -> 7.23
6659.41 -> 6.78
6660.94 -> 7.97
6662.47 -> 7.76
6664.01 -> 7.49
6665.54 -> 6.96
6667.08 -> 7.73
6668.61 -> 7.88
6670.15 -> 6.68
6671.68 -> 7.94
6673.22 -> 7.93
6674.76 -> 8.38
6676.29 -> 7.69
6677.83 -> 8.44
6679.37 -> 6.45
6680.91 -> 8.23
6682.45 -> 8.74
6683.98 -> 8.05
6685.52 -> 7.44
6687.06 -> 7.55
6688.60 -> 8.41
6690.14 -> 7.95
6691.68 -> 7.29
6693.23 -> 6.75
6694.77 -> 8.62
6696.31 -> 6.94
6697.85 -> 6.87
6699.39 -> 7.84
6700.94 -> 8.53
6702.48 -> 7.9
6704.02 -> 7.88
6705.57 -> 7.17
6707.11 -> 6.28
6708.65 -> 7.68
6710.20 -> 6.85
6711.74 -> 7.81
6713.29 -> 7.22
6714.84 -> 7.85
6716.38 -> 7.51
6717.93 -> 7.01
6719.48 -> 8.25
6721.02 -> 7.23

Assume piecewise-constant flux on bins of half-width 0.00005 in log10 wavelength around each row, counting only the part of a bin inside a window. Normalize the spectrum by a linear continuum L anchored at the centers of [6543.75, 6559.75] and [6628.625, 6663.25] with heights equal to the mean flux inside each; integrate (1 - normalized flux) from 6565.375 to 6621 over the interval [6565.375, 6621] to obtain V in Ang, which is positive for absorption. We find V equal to -0.7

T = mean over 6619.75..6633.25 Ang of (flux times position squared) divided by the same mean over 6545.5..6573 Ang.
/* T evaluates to 1.08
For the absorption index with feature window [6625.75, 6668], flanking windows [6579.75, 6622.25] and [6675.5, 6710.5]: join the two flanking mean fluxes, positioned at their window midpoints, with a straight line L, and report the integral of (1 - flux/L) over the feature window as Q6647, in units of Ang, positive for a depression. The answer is -1.6 Ang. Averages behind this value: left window 7.47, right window 7.64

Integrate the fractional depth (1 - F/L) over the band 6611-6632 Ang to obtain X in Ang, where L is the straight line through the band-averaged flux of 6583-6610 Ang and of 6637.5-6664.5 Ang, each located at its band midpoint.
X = 0.74 Ang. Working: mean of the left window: 7.7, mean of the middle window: 7.43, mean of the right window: 7.7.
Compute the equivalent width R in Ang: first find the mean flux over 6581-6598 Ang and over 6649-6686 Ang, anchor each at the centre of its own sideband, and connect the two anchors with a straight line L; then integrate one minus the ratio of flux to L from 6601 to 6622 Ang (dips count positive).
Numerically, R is 1.9 Ang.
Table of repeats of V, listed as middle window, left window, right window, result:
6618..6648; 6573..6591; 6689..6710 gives -1.6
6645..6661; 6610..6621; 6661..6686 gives -0.4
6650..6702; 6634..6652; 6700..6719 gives -0.2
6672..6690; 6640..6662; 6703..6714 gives -1.2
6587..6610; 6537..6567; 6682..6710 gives -1.0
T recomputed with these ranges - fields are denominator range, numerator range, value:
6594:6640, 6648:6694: 1.03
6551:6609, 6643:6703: 1.06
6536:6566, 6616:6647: 1.09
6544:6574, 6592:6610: 1.06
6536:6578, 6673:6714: 1.09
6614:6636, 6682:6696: 1.04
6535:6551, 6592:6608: 1.07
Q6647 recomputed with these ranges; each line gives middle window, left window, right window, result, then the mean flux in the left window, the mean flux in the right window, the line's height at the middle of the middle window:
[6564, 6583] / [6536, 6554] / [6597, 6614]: 0.16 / 7.39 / 7.43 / 7.41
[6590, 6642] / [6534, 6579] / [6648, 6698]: -1.11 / 7.34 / 7.69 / 7.52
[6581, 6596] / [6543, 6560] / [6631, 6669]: -1.13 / 7.01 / 7.81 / 7.31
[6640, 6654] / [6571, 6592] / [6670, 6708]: -0.11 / 7.42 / 7.7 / 7.59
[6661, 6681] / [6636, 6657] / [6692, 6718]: 0.06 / 7.82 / 7.46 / 7.67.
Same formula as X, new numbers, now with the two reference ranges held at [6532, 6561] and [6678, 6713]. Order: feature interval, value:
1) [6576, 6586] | 0.37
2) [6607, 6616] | 0.49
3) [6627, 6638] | -1.43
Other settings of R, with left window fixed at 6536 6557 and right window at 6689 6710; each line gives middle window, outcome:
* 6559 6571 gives -1.1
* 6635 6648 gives -0.8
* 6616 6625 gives 0.3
